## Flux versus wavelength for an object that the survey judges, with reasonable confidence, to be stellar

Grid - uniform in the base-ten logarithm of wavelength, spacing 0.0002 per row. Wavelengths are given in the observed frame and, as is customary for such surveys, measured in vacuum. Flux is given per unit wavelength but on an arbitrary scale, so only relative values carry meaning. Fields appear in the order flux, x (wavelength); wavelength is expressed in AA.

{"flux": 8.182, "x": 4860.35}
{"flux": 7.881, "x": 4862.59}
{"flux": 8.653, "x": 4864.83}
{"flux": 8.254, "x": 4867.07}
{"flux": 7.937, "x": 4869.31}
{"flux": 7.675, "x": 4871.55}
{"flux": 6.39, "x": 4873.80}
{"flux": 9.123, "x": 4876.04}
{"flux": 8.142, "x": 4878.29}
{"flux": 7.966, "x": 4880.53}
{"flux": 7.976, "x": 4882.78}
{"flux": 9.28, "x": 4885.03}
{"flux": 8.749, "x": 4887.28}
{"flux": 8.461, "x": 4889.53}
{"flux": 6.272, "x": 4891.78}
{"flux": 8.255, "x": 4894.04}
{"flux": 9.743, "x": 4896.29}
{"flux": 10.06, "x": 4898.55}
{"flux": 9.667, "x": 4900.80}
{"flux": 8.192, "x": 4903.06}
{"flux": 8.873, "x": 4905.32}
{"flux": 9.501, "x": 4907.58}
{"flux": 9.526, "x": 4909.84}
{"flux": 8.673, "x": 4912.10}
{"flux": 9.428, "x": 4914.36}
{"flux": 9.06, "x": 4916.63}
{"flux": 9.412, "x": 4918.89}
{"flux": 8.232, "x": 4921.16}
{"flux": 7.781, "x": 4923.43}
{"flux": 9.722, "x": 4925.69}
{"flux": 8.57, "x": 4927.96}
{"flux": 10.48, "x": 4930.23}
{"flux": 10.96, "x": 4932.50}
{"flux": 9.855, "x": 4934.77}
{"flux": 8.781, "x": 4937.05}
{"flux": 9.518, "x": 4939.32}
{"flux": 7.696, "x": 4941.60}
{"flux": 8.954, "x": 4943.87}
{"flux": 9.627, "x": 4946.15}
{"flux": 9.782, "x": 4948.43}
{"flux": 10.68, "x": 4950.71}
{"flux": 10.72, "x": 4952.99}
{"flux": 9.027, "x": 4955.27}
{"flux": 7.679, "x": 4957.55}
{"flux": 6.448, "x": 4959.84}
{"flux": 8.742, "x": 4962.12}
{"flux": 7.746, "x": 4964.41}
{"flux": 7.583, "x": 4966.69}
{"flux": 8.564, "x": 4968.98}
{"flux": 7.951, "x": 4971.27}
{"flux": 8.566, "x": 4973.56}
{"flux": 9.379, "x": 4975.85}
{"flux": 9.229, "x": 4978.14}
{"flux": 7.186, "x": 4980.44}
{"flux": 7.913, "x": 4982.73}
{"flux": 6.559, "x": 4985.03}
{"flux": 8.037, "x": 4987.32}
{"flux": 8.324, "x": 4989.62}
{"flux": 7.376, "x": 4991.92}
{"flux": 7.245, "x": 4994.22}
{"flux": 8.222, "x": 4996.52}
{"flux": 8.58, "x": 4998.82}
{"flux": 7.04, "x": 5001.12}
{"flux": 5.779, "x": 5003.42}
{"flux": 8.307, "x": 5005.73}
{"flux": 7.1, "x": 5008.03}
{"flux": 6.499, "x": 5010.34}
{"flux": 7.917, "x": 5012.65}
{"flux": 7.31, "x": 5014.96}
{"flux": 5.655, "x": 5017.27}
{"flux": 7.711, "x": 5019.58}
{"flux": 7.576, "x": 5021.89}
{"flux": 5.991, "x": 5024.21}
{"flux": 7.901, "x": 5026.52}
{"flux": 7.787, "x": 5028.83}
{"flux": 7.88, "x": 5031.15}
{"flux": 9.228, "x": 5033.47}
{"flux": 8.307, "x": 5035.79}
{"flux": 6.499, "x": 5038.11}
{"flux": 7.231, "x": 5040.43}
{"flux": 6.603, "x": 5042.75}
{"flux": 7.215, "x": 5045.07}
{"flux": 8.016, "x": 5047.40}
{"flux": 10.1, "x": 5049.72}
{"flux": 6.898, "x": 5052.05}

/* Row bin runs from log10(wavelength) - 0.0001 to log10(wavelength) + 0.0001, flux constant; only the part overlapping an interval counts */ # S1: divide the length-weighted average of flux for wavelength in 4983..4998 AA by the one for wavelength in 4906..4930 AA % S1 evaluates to 0.8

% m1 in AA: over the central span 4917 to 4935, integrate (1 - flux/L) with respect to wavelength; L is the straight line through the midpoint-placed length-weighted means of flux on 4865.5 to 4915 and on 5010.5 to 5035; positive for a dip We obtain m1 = -2.4 AA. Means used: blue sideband 8.55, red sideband 7.47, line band 9.34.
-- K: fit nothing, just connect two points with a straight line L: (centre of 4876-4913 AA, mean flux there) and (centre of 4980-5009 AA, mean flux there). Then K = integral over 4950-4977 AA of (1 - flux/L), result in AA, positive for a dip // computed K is -2.2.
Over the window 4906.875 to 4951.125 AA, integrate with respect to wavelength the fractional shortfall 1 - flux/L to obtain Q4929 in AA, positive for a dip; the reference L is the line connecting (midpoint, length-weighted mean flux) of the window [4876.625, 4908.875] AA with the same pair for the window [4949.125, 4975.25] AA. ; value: -3.5 AA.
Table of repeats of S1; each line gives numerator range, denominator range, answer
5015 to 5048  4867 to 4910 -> 0.87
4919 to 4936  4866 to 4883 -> 1.18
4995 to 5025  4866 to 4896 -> 0.89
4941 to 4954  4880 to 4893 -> 1.19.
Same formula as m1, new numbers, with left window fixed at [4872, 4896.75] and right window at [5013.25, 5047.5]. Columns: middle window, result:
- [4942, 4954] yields -3.0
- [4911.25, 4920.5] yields -1.3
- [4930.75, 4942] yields -2.4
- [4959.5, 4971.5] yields -0.3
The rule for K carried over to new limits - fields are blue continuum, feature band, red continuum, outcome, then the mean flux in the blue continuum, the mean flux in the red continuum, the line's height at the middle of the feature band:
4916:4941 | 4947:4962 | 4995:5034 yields -0.6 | 9.28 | 7.41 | 8.71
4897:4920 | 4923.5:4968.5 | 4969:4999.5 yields -2.0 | 9.25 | 8.05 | 8.66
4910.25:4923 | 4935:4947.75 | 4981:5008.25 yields -0.8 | 8.92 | 7.55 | 8.49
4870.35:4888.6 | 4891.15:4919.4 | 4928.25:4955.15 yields -0.7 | 8.17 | 9.67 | 8.79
